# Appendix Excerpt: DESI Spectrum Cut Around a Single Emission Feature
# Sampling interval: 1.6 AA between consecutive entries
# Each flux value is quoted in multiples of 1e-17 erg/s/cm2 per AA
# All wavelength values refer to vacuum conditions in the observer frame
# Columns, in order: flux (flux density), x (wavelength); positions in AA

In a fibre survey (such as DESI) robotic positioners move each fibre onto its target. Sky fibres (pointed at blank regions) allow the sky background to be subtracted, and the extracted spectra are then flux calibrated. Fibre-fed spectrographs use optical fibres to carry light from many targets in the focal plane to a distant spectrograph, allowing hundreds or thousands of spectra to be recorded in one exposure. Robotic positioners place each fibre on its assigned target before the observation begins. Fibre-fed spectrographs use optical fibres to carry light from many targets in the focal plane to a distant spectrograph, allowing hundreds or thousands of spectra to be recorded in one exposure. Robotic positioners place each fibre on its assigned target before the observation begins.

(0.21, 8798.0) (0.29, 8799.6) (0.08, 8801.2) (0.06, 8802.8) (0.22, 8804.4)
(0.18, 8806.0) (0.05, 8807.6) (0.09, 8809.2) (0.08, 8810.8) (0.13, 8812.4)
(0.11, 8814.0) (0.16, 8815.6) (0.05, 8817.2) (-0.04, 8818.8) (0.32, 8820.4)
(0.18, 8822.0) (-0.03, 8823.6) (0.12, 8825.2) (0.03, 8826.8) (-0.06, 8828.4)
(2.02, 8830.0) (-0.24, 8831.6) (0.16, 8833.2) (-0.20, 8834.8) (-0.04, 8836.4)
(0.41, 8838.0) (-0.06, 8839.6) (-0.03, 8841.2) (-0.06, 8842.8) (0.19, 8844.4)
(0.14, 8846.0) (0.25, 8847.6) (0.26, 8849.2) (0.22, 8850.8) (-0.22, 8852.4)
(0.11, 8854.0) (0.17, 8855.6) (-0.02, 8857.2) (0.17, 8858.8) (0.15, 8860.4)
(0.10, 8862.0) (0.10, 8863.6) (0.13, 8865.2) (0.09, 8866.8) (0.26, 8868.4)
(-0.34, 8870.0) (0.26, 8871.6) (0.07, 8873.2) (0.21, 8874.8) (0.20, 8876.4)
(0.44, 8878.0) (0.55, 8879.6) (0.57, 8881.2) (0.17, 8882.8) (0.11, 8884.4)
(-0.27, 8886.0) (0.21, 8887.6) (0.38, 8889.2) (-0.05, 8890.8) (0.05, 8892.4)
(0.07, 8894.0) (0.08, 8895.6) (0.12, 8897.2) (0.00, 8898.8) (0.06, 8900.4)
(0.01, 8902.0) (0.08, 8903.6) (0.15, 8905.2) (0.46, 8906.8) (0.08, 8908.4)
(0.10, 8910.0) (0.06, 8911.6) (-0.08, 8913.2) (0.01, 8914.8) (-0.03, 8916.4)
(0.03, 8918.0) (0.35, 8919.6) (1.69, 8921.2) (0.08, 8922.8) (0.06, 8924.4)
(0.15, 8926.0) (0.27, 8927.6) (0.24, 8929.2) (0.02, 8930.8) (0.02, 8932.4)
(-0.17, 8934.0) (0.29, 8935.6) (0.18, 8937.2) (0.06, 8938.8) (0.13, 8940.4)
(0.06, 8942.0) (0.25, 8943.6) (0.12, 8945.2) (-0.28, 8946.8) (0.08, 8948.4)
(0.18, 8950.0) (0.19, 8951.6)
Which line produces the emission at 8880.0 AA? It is H-gamma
